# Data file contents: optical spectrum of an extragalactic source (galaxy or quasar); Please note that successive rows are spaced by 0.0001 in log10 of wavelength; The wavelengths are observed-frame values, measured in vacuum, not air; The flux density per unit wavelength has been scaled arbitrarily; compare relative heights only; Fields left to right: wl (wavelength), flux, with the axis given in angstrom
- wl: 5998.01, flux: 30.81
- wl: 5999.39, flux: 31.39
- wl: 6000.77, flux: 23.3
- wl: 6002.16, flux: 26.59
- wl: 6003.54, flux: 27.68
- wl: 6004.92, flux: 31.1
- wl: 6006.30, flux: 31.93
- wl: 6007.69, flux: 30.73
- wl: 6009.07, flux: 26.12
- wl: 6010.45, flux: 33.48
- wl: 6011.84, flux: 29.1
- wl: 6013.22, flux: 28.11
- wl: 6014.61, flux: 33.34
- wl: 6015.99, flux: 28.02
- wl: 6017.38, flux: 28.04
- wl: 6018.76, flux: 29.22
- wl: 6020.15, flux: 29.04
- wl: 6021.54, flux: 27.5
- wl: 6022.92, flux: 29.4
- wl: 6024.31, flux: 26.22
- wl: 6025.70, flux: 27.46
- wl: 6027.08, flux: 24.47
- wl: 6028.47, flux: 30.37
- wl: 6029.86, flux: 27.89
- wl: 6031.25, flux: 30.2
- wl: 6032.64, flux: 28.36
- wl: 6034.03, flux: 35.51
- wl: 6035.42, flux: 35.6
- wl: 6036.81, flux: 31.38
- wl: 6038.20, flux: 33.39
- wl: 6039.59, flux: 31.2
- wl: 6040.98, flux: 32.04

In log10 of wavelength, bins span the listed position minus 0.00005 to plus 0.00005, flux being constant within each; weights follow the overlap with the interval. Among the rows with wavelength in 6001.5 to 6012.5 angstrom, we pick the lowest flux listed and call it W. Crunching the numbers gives 26.12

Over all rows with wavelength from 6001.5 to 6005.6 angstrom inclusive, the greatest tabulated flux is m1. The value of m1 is 31.1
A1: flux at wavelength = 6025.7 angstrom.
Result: 27.46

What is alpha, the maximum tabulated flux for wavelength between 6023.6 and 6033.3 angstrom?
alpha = 30.37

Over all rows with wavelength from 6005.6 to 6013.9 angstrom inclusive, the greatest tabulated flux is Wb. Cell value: 33.48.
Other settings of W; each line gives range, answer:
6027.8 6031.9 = 27.89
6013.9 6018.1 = 28.02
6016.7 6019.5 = 28.04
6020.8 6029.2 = 24.47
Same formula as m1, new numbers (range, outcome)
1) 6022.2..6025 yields 29.4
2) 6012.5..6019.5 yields 33.34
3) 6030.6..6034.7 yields 35.51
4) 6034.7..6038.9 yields 35.6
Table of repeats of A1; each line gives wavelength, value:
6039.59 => 31.2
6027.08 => 24.47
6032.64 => 28.36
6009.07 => 26.12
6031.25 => 30.2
